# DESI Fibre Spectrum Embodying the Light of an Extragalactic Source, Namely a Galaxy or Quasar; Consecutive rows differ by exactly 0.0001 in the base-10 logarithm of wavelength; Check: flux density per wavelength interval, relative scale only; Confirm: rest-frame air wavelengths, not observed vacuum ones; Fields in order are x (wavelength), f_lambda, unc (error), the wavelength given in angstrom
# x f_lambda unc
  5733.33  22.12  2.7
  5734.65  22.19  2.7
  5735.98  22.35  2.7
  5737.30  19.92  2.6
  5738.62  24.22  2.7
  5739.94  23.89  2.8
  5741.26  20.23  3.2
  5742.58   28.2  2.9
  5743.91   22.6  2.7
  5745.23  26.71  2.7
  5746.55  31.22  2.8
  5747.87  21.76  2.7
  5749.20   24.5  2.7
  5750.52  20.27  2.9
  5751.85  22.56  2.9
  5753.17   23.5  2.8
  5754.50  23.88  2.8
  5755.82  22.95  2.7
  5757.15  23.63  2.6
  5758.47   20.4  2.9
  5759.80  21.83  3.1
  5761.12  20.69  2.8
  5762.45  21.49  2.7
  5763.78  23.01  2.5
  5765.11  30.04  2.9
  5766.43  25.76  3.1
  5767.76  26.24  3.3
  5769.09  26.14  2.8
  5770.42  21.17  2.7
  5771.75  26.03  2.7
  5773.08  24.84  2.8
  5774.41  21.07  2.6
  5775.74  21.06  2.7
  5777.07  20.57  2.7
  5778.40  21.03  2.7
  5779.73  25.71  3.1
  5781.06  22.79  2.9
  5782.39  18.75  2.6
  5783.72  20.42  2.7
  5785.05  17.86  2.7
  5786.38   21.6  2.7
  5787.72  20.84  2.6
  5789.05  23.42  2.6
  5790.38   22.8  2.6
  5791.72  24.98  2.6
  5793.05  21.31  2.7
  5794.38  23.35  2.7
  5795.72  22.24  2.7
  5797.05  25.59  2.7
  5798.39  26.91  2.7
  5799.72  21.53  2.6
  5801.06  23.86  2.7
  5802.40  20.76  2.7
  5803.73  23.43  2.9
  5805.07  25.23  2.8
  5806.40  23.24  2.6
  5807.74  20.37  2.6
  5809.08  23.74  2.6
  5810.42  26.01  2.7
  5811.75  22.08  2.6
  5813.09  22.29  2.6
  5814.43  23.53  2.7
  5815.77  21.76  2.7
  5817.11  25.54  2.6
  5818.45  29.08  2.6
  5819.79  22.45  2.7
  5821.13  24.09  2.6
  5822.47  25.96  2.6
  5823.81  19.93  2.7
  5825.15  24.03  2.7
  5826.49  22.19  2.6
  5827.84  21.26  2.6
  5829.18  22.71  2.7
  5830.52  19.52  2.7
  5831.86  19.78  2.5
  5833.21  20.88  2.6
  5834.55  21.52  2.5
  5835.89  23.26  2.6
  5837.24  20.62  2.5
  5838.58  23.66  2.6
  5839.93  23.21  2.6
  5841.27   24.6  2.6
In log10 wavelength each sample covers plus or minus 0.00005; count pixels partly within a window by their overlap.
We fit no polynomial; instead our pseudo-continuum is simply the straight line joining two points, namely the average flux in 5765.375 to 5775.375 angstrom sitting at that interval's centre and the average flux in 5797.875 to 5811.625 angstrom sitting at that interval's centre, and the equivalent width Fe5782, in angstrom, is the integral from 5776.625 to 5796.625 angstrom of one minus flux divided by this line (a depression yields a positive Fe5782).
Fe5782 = 1.8 angstrom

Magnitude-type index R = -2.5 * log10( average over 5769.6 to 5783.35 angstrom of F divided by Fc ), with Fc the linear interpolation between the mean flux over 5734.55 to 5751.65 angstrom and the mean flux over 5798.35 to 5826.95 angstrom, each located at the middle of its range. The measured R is 0.06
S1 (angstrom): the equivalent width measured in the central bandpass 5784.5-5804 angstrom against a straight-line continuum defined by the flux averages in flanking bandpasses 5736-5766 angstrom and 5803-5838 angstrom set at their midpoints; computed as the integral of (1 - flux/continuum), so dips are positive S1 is 0.34 angstrom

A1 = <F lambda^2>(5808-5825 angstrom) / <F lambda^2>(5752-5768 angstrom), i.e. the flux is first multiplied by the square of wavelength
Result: 1.0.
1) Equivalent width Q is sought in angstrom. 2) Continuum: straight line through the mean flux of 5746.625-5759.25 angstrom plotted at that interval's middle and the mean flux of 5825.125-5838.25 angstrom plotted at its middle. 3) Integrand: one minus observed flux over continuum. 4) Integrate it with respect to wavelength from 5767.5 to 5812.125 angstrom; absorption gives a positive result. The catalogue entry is -1.1 angstrom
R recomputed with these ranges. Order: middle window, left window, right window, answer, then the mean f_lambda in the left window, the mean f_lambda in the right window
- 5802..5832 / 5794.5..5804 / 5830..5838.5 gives -0.04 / 23.5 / 21.1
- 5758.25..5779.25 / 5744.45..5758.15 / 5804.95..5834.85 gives 0.02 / 24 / 22.9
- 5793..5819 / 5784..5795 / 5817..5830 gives -0.04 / 22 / 23.6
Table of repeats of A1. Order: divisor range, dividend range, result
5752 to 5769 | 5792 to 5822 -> 1.01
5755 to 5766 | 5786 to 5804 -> 1.01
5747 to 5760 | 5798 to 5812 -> 1.05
